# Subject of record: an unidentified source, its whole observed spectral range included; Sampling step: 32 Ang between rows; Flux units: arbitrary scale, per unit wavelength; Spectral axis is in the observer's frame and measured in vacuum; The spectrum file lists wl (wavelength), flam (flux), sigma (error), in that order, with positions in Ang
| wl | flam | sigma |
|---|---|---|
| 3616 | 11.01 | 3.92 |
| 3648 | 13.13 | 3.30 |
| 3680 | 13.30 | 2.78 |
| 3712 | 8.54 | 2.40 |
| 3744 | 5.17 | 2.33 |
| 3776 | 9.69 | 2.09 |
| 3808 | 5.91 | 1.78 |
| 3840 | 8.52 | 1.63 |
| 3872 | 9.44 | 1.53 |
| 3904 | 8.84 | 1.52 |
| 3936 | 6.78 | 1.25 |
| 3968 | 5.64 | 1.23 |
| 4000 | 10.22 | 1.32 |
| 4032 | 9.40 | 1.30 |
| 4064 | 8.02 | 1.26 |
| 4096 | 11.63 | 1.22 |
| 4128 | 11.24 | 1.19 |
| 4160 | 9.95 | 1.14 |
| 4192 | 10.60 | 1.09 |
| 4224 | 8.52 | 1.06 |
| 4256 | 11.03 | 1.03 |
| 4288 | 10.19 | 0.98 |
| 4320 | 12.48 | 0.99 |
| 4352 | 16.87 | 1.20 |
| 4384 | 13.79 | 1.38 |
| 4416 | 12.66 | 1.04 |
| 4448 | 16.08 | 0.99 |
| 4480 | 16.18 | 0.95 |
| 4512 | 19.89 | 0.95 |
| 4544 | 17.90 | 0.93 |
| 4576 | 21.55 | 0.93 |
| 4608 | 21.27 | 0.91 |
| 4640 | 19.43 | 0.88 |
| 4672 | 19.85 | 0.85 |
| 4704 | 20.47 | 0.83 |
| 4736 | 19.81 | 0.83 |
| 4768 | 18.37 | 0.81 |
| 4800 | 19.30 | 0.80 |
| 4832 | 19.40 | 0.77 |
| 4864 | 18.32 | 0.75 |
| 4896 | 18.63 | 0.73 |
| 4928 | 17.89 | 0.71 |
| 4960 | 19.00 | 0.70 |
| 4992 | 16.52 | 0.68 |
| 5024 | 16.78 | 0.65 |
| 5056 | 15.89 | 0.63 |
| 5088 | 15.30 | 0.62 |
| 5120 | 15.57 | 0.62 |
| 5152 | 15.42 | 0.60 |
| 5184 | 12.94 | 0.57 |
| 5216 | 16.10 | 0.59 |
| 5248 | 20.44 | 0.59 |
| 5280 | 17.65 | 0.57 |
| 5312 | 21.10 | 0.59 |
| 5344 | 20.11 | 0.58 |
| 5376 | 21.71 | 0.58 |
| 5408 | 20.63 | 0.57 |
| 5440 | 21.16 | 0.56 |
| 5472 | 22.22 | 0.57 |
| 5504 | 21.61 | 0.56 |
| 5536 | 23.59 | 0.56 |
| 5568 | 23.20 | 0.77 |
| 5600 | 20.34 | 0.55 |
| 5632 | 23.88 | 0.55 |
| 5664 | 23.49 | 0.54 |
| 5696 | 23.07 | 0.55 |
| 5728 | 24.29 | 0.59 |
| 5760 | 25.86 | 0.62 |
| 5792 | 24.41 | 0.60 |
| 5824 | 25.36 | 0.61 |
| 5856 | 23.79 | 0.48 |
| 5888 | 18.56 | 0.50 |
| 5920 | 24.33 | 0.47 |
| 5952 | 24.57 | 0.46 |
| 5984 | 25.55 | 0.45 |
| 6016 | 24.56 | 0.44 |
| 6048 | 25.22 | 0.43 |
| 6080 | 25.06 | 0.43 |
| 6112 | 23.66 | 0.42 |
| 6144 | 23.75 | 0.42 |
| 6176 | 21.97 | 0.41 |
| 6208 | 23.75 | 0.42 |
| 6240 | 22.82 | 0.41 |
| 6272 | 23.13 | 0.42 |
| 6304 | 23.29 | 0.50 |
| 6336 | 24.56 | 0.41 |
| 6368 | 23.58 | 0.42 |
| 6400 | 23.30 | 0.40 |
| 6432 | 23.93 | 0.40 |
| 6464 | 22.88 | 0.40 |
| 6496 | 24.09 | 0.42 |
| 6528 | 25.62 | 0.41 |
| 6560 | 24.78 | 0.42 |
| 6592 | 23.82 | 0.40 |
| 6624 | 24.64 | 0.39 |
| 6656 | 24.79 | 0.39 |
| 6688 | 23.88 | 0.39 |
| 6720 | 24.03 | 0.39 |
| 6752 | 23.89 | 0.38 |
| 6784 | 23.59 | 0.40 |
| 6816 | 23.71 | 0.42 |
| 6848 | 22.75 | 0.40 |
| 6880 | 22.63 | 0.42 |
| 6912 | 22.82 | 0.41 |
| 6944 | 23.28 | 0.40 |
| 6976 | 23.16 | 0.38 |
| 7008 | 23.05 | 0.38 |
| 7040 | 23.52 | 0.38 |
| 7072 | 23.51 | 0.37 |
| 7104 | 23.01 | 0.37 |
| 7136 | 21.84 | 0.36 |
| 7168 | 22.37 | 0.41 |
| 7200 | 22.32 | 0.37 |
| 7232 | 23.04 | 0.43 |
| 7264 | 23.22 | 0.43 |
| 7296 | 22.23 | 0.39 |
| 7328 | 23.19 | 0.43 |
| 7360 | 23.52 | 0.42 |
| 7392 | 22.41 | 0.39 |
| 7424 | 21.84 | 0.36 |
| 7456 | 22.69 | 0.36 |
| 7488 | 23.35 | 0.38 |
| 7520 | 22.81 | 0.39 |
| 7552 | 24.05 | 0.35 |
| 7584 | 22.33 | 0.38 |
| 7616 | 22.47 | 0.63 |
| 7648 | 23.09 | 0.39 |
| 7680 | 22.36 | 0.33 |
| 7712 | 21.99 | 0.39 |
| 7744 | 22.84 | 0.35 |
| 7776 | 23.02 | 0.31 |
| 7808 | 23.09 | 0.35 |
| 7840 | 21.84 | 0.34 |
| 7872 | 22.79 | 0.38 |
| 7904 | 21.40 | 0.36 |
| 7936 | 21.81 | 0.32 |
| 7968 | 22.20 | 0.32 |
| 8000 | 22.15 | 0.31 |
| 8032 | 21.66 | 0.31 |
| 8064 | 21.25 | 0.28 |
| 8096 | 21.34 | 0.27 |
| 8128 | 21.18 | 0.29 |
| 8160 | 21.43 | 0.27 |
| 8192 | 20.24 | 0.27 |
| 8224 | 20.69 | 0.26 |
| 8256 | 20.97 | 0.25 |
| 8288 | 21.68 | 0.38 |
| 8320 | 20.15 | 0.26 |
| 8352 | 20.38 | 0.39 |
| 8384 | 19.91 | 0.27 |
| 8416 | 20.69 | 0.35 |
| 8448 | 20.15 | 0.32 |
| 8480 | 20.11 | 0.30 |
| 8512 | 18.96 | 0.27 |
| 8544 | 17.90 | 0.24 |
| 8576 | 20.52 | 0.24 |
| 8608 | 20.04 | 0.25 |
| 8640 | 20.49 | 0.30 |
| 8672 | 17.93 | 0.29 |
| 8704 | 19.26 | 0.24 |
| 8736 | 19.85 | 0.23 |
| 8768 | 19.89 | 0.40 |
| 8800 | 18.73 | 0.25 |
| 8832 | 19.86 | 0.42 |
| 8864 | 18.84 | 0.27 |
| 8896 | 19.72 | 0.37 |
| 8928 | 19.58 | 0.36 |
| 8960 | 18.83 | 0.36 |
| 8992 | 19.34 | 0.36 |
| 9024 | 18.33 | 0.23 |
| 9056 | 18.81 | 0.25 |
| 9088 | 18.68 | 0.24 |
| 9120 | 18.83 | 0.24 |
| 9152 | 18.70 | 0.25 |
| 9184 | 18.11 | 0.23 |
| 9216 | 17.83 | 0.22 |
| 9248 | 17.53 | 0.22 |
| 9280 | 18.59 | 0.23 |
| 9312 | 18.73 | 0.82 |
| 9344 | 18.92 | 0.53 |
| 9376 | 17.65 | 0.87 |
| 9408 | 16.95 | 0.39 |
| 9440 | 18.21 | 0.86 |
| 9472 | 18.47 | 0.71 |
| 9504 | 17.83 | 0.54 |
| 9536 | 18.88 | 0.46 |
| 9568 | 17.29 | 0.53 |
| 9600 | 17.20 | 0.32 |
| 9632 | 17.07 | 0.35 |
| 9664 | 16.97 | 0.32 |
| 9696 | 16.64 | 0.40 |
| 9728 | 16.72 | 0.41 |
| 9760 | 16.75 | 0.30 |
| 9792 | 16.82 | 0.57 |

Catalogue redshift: 0.000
